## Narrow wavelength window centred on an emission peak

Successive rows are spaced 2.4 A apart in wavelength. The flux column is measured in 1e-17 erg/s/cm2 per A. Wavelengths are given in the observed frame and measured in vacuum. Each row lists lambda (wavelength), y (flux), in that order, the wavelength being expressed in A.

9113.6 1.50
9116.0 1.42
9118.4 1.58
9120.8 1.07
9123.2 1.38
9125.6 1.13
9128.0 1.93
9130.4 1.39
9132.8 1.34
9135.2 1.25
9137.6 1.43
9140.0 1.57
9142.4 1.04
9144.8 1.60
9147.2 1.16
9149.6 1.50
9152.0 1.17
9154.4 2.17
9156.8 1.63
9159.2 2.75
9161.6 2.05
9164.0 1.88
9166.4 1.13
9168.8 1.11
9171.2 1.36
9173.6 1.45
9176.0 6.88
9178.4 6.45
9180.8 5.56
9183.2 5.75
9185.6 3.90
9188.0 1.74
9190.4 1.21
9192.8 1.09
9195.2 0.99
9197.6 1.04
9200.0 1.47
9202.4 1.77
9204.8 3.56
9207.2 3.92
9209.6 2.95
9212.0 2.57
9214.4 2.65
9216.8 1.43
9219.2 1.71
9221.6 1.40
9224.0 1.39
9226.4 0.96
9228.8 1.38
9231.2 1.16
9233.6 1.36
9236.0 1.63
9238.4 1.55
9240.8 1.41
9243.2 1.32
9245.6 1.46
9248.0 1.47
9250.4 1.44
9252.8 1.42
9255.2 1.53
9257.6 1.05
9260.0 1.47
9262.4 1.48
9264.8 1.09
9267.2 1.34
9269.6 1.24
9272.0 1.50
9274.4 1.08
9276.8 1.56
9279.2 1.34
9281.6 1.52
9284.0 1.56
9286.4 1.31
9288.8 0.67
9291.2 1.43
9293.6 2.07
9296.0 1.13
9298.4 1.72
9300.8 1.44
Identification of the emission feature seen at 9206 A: [N II]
